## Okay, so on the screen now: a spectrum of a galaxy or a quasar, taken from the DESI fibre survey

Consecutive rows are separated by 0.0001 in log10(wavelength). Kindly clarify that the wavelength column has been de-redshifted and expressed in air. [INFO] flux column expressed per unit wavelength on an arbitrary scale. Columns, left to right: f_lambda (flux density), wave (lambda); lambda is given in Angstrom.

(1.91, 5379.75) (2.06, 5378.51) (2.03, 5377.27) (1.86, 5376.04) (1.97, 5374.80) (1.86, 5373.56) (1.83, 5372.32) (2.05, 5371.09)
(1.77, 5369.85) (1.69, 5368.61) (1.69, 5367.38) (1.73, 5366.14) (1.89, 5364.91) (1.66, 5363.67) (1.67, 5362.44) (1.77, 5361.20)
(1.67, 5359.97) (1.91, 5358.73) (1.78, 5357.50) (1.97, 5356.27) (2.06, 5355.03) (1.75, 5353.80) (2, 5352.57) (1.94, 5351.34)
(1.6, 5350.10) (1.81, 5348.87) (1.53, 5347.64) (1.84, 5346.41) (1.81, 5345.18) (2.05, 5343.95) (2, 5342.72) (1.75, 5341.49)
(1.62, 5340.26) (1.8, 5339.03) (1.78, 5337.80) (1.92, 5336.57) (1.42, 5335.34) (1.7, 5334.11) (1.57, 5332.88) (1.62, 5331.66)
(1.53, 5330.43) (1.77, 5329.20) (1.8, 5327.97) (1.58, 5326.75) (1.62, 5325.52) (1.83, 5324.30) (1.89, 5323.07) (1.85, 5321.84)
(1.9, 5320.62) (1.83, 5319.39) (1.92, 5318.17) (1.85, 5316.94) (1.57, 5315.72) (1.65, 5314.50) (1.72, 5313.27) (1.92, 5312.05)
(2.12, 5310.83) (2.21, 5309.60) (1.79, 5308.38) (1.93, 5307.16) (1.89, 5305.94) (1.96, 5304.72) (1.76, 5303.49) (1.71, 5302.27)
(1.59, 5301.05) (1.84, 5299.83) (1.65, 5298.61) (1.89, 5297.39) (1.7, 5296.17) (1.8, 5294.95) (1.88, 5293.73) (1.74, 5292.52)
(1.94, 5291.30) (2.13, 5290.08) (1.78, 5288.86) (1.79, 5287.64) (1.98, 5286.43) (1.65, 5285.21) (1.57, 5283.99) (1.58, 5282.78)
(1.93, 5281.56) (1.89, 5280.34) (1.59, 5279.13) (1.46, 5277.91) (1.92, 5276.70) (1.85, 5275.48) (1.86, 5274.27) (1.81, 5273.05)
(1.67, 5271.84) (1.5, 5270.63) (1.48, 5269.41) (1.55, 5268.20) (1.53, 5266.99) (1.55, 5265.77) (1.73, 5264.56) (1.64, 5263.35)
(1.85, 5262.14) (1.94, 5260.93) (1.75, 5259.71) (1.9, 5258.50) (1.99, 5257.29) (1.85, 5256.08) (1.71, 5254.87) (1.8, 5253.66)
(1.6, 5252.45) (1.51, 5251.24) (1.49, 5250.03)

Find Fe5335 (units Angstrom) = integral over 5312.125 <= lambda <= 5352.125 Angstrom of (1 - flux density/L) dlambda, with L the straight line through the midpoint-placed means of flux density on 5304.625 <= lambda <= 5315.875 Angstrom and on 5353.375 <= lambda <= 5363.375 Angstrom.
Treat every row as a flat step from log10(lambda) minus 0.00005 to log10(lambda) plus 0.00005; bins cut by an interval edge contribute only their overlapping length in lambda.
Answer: 2.1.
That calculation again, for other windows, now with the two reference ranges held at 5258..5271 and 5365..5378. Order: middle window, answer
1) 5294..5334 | -0.74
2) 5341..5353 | -0.13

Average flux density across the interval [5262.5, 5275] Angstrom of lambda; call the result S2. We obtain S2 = 1.64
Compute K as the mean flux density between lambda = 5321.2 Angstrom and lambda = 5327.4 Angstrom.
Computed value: 1.76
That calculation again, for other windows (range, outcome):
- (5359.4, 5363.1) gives 1.7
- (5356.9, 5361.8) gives 1.78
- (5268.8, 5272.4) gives 1.55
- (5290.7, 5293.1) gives 1.84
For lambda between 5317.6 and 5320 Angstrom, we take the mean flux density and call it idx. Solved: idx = 1.88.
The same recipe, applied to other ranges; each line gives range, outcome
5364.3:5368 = 1.77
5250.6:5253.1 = 1.56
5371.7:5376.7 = 1.88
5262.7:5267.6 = 1.62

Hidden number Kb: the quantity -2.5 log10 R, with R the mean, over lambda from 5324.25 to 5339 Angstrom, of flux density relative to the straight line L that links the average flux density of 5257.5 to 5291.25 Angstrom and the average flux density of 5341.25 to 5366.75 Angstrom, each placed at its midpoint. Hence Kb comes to 0.08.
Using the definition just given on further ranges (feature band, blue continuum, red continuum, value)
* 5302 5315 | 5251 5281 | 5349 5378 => -0.07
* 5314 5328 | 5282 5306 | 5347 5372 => 0.01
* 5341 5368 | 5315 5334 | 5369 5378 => 0.02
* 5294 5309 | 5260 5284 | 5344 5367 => -0.04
